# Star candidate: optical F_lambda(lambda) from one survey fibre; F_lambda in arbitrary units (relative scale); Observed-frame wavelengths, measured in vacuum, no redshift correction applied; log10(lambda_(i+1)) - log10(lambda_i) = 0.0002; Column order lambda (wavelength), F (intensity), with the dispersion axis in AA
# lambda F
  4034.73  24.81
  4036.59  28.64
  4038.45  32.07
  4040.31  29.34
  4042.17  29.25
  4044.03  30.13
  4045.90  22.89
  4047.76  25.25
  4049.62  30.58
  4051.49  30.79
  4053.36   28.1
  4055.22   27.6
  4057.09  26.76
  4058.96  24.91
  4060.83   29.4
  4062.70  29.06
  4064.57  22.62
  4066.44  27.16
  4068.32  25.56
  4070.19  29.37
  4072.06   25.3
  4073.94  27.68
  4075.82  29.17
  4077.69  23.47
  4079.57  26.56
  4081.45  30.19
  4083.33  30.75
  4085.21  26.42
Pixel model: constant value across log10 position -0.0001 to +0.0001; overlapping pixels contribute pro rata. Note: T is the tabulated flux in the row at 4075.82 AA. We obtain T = 29.17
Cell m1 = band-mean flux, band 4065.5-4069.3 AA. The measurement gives 26.4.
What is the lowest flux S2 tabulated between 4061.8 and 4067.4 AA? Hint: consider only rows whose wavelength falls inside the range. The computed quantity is 22.62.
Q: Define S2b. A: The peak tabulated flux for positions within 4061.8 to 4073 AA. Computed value 29.37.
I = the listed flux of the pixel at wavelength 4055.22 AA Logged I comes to 27.6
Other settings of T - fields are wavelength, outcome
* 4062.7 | 29.06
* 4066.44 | 27.16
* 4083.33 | 30.75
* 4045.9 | 22.89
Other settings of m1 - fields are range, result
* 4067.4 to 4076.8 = 27.4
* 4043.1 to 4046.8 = 26.5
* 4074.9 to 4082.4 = 27.4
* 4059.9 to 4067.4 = 27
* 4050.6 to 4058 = 28.3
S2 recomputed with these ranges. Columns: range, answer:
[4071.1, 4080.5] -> 23.47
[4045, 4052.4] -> 22.89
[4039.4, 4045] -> 29.25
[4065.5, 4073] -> 25.3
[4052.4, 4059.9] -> 24.91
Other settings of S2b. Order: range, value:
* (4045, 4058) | 30.79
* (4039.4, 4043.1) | 29.34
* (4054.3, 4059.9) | 27.6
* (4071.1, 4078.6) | 29.17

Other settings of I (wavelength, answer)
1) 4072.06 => 25.3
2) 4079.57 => 26.56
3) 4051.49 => 30.79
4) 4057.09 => 26.76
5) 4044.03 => 30.13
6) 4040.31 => 29.34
